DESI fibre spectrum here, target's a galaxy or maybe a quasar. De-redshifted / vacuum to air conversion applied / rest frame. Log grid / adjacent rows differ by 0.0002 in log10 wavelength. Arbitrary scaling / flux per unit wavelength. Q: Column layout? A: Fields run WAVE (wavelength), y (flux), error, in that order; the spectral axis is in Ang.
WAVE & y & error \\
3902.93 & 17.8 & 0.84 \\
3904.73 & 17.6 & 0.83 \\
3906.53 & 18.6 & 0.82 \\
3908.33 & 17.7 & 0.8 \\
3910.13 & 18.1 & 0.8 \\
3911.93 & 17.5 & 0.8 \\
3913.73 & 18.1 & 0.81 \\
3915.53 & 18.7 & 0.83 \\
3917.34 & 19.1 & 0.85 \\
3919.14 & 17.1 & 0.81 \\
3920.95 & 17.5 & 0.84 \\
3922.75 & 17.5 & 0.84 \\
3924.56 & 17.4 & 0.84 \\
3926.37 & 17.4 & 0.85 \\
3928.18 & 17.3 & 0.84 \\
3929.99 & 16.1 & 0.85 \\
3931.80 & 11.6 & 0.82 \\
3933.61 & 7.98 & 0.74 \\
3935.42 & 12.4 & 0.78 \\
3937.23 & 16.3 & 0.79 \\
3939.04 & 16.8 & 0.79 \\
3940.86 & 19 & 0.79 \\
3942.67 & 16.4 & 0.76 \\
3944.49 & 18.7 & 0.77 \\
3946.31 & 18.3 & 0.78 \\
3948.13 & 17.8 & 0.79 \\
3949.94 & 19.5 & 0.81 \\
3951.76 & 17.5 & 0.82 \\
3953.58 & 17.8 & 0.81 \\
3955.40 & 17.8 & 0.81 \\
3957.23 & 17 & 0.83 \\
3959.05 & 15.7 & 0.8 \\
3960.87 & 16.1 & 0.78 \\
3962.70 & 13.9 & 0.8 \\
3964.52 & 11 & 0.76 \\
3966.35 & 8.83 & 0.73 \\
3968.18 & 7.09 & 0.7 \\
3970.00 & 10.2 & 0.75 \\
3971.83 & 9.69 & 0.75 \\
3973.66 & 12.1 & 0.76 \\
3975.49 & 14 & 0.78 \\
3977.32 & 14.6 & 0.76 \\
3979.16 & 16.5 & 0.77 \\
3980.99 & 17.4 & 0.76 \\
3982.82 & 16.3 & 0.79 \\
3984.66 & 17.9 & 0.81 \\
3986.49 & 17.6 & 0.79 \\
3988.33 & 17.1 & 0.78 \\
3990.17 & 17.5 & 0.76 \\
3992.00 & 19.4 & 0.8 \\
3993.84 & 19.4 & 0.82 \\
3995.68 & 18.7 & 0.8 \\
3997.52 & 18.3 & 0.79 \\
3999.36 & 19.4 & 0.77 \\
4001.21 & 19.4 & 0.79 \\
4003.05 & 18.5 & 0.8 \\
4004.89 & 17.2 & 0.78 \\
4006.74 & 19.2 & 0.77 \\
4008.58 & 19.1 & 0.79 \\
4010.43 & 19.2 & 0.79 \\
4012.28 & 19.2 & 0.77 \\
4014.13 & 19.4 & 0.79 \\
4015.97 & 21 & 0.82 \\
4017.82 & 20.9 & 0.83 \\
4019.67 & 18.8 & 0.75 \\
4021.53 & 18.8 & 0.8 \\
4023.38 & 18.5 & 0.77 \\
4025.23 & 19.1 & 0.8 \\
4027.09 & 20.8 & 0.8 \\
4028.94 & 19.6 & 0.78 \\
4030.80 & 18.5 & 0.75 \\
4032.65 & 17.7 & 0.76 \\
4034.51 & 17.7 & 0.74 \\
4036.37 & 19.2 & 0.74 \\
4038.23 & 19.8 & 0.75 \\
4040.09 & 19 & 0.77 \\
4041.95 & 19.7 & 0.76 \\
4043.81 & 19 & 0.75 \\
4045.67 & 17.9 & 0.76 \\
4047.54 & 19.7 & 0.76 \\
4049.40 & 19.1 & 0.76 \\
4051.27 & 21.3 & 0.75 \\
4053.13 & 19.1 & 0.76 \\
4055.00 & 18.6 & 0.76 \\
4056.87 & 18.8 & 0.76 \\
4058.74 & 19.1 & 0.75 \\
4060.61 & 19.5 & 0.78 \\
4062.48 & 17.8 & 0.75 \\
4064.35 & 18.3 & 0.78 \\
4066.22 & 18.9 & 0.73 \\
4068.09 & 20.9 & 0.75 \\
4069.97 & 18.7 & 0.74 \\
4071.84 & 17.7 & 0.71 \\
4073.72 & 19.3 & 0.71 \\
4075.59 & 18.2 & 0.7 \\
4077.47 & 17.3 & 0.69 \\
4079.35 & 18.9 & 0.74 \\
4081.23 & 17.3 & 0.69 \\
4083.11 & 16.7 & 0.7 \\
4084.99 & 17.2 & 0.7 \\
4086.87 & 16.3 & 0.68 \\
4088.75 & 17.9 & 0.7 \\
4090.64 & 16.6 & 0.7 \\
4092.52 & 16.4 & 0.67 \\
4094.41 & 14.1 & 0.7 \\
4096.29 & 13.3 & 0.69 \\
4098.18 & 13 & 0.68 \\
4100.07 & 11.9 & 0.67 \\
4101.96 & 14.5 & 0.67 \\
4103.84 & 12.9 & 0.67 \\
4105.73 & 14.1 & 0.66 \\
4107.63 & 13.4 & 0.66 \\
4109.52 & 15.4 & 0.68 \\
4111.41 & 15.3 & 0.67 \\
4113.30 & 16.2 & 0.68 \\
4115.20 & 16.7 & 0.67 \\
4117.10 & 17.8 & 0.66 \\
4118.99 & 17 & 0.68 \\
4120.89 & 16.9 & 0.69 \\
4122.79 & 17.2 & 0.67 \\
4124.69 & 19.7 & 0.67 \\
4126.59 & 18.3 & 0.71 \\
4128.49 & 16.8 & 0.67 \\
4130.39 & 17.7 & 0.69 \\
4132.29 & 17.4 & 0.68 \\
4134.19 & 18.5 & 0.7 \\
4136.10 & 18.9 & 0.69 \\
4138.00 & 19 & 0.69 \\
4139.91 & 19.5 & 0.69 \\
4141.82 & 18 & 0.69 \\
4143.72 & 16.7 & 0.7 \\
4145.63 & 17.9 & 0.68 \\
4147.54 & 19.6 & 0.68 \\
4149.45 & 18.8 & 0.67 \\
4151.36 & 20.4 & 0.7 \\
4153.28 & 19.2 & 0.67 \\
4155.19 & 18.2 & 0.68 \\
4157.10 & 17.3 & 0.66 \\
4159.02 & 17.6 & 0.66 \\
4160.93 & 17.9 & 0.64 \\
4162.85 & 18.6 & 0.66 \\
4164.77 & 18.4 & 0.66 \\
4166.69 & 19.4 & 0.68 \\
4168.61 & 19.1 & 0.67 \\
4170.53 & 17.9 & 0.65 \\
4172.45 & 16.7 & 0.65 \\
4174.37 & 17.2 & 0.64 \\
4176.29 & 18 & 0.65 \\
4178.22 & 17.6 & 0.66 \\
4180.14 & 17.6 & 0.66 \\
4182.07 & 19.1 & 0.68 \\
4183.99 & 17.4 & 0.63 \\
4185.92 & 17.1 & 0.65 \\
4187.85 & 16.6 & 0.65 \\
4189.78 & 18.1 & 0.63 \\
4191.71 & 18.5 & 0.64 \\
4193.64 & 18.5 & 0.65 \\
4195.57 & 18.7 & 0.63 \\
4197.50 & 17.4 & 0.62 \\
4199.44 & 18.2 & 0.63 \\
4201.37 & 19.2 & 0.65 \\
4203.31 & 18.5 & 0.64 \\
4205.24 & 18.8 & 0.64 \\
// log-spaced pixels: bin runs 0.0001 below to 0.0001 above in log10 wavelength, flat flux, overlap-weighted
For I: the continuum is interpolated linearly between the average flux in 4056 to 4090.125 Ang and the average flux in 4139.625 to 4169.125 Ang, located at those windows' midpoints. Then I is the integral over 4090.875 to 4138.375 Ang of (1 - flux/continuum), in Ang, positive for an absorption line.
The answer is 5.96 Ang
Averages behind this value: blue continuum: 18.2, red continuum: 18.5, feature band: 16.1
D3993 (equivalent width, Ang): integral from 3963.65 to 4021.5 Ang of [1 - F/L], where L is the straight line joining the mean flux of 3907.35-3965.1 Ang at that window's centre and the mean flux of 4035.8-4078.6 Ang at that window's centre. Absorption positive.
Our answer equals 3.66 Ang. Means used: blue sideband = 16.6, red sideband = 19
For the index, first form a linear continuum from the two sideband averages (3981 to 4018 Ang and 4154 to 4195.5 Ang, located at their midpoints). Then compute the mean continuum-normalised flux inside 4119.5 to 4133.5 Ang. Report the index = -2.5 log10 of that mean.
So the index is 0.03 mag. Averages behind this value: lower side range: 18.7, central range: 17.7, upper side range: 18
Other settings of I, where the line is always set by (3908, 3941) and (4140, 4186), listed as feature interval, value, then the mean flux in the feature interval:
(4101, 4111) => 2.1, 14.1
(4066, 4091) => -0.6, 18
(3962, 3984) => 5.4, 12.7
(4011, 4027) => -2.2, 19.5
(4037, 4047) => -1.0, 19.1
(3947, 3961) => -0.7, 17.5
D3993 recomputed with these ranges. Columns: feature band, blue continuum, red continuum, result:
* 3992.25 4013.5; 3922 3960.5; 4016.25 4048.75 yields -0.7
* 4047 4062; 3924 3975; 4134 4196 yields -2.6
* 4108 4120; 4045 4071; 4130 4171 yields 1.6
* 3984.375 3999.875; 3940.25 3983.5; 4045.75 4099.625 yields -2.5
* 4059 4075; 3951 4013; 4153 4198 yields -1.8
